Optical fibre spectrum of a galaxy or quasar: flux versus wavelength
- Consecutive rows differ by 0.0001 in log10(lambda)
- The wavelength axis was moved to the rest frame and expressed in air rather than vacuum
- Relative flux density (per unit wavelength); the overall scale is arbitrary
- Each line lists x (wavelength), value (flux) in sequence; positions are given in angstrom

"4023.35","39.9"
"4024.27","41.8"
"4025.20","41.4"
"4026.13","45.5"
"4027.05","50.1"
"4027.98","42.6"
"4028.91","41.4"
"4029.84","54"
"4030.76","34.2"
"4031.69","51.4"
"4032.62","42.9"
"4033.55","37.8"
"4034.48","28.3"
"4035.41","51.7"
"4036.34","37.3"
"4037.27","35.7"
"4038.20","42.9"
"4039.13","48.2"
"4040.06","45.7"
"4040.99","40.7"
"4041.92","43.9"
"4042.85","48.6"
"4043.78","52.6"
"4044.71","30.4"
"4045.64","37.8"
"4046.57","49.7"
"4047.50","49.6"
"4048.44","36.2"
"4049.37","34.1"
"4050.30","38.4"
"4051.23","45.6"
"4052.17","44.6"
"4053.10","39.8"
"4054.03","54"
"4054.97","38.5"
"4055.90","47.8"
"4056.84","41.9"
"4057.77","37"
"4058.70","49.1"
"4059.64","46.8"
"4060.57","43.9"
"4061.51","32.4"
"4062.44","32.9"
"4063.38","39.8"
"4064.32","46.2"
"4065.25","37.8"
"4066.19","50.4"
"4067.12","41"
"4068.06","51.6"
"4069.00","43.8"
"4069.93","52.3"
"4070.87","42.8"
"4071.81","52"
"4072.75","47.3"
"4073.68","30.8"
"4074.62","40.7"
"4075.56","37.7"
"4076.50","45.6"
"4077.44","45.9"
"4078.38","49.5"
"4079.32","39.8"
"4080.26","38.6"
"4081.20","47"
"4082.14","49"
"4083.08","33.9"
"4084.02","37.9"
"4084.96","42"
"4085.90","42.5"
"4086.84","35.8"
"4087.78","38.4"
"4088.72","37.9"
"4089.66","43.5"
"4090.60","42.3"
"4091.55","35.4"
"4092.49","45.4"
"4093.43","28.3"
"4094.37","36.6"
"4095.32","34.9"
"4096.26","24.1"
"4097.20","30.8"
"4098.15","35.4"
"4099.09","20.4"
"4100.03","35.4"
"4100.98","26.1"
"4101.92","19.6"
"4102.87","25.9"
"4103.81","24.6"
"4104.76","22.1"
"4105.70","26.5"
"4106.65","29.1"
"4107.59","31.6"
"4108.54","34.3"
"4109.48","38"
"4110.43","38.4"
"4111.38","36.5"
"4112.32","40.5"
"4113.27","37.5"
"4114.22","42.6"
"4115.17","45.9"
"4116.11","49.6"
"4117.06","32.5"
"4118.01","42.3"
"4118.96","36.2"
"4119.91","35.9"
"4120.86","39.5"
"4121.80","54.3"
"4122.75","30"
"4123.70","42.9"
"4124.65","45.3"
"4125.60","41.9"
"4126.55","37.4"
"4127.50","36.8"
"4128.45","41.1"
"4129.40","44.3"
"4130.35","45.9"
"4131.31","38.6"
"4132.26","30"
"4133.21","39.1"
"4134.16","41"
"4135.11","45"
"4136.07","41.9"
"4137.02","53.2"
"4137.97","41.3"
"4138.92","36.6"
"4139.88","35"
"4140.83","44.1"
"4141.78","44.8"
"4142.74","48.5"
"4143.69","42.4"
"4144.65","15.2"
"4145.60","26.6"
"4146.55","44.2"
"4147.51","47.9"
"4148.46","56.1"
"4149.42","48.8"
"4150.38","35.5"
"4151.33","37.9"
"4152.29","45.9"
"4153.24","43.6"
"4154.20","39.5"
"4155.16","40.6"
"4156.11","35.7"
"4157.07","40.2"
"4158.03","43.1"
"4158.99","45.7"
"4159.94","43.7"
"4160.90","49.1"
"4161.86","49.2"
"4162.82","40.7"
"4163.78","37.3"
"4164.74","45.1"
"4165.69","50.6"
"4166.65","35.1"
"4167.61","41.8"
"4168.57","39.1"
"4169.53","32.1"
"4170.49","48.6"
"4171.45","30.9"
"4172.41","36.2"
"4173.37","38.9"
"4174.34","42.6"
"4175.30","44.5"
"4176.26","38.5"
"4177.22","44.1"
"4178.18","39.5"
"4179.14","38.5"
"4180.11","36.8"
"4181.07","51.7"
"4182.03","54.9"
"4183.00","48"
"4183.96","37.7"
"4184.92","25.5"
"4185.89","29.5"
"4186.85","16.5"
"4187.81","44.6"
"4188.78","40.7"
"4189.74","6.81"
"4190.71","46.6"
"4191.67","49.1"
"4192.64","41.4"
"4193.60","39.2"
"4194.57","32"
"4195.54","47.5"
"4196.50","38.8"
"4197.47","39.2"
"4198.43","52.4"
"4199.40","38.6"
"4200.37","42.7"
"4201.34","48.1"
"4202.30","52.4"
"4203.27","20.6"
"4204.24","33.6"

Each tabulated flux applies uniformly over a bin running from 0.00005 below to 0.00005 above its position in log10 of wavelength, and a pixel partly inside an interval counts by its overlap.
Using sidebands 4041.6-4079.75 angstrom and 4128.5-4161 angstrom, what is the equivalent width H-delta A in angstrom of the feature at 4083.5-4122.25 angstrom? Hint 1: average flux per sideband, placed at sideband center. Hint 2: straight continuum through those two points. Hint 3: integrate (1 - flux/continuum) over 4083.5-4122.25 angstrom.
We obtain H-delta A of 6.21 angstrom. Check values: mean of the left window 43.2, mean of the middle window 35.5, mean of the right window 41.4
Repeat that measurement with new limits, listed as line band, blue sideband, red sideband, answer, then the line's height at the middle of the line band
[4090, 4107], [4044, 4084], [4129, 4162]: 4.83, 42.3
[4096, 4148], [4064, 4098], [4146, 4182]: 5.68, 41.6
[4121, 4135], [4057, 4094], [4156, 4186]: 0.29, 41.6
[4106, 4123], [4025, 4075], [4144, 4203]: 1.27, 41.7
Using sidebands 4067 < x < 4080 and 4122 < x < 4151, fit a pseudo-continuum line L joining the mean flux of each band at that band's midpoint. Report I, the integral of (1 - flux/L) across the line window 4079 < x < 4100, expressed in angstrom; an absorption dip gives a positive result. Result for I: 3.0 angstrom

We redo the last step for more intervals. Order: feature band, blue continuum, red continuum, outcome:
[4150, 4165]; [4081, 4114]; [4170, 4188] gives -1.6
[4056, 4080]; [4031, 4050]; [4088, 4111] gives -3.7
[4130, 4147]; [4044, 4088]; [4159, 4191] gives 0.4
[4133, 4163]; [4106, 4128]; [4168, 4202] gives -2.1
